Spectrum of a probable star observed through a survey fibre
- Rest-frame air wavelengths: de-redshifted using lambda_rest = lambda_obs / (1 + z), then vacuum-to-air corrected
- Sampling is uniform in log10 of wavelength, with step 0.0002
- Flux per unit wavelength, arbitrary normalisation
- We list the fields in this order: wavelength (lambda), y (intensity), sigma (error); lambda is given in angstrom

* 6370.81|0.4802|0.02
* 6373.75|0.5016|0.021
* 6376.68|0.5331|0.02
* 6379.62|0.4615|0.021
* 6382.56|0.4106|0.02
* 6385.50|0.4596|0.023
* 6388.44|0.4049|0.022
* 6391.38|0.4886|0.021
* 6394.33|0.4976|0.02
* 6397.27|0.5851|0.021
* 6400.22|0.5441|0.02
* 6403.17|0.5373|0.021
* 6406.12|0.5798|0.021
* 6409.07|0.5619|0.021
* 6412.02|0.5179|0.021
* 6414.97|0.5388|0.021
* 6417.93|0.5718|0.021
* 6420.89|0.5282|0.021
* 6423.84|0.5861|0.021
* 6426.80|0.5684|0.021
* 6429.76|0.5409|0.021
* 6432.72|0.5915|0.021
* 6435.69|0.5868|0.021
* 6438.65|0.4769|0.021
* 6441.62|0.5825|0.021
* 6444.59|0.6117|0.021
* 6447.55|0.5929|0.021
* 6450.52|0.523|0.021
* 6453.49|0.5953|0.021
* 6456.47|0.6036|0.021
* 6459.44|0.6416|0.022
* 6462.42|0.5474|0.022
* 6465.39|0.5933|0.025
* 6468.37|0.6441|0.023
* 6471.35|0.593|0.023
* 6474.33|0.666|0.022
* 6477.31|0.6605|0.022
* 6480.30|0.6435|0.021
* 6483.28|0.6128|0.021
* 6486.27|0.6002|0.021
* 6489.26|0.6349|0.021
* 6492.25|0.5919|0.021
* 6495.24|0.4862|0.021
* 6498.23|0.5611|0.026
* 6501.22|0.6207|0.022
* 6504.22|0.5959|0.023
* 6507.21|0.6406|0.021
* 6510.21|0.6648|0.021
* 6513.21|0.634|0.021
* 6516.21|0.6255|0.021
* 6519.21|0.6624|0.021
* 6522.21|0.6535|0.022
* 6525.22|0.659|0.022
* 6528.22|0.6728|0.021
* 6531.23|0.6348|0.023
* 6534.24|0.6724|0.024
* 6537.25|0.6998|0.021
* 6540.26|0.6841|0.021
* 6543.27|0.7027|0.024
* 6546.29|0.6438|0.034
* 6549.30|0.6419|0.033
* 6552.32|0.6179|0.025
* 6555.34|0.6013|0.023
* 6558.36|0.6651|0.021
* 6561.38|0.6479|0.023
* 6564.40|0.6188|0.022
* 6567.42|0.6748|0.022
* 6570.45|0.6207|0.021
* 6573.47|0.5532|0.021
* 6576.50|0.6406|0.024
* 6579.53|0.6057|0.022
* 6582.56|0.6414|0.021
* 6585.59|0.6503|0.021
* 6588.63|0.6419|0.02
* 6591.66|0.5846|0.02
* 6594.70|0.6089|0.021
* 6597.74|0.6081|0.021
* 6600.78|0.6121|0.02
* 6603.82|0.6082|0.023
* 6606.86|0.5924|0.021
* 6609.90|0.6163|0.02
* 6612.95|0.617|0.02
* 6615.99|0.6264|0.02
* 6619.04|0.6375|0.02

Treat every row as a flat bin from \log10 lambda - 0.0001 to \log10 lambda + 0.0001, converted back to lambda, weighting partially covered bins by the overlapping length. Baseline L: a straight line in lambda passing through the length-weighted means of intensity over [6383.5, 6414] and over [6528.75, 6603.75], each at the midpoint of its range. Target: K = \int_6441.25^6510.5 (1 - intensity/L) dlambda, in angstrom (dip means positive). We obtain -3.9 angstrom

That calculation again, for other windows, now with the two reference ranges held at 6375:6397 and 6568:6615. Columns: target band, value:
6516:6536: -3.07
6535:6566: -3.54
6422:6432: -1.30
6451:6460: -1.38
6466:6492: -4.46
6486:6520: -3.42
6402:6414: -1.52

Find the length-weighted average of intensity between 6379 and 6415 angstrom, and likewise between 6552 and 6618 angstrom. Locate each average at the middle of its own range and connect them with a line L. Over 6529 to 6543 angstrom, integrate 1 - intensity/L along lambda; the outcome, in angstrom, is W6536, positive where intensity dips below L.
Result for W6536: -2.0 angstrom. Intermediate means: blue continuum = 0.507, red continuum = 0.621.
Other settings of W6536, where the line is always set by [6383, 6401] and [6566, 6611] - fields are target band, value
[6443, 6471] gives -3.3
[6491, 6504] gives -0.2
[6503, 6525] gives -2.8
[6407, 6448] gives -3.8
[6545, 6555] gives -0.6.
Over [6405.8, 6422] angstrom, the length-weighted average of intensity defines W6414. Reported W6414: 0.548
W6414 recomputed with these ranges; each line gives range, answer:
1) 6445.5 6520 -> 0.609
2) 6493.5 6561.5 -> 0.638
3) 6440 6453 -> 0.578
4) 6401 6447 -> 0.559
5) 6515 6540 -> 0.662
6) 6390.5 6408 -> 0.541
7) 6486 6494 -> 0.606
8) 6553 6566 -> 0.633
